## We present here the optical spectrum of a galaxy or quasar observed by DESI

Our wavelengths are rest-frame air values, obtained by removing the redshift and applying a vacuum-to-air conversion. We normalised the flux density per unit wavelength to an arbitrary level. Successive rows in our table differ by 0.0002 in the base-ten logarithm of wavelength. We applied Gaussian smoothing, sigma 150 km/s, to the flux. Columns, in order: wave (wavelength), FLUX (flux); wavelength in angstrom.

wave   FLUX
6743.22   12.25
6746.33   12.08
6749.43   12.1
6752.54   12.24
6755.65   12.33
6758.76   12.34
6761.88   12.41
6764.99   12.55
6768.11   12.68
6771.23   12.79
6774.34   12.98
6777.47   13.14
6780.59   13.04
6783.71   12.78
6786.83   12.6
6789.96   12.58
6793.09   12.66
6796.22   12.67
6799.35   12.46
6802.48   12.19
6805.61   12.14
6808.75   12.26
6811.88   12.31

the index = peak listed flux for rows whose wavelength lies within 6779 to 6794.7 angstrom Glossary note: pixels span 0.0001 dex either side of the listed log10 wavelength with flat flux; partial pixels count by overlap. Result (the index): 13.04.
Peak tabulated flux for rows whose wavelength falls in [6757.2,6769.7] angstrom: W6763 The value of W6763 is 12.68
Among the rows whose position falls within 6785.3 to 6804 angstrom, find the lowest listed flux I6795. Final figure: 12.19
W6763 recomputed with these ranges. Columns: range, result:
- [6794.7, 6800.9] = 12.67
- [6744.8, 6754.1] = 12.24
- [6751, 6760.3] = 12.34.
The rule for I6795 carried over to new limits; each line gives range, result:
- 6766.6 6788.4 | 12.6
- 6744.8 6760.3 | 12.08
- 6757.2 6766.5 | 12.34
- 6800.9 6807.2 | 12.14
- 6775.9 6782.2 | 13.04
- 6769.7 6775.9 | 12.79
